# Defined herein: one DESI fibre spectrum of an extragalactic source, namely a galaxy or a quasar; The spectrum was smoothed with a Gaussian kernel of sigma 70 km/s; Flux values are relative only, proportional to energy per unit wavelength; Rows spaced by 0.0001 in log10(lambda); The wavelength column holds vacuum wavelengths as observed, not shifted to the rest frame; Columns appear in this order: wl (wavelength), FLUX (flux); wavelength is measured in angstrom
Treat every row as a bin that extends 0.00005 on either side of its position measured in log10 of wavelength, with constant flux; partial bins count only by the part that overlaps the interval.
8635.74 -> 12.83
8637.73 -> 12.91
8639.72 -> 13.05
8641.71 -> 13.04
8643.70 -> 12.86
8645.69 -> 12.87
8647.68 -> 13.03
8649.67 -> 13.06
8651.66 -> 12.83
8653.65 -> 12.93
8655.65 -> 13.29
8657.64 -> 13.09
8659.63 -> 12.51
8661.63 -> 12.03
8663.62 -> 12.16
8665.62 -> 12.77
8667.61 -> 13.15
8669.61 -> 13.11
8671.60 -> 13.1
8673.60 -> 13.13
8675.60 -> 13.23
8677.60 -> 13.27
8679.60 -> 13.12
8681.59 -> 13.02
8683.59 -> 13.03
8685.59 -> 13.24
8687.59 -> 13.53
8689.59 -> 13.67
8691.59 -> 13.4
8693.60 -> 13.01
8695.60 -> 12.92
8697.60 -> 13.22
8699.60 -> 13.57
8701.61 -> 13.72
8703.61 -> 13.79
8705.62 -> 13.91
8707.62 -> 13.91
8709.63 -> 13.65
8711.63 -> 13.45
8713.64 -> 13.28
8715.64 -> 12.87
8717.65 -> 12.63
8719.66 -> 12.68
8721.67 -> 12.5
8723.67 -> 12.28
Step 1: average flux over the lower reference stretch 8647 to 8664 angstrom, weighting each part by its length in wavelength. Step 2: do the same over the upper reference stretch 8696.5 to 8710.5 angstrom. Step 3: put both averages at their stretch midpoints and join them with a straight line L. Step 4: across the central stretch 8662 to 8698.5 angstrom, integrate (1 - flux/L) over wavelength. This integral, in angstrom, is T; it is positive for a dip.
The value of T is 0.41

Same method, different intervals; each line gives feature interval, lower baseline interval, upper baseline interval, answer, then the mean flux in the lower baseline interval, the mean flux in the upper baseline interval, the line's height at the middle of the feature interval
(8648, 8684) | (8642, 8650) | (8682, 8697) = 0.4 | 13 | 13.2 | 13.1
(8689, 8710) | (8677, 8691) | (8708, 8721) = -0.5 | 13.3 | 13.1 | 13.2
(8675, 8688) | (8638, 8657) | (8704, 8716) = 0.1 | 13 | 13.6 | 13.3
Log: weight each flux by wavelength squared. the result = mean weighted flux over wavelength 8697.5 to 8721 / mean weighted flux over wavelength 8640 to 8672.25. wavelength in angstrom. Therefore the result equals 1.05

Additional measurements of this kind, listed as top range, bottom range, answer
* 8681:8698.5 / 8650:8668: 1.04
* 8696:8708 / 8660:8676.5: 1.07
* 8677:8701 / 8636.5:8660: 1.03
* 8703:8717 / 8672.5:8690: 1.03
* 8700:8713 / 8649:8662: 1.08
